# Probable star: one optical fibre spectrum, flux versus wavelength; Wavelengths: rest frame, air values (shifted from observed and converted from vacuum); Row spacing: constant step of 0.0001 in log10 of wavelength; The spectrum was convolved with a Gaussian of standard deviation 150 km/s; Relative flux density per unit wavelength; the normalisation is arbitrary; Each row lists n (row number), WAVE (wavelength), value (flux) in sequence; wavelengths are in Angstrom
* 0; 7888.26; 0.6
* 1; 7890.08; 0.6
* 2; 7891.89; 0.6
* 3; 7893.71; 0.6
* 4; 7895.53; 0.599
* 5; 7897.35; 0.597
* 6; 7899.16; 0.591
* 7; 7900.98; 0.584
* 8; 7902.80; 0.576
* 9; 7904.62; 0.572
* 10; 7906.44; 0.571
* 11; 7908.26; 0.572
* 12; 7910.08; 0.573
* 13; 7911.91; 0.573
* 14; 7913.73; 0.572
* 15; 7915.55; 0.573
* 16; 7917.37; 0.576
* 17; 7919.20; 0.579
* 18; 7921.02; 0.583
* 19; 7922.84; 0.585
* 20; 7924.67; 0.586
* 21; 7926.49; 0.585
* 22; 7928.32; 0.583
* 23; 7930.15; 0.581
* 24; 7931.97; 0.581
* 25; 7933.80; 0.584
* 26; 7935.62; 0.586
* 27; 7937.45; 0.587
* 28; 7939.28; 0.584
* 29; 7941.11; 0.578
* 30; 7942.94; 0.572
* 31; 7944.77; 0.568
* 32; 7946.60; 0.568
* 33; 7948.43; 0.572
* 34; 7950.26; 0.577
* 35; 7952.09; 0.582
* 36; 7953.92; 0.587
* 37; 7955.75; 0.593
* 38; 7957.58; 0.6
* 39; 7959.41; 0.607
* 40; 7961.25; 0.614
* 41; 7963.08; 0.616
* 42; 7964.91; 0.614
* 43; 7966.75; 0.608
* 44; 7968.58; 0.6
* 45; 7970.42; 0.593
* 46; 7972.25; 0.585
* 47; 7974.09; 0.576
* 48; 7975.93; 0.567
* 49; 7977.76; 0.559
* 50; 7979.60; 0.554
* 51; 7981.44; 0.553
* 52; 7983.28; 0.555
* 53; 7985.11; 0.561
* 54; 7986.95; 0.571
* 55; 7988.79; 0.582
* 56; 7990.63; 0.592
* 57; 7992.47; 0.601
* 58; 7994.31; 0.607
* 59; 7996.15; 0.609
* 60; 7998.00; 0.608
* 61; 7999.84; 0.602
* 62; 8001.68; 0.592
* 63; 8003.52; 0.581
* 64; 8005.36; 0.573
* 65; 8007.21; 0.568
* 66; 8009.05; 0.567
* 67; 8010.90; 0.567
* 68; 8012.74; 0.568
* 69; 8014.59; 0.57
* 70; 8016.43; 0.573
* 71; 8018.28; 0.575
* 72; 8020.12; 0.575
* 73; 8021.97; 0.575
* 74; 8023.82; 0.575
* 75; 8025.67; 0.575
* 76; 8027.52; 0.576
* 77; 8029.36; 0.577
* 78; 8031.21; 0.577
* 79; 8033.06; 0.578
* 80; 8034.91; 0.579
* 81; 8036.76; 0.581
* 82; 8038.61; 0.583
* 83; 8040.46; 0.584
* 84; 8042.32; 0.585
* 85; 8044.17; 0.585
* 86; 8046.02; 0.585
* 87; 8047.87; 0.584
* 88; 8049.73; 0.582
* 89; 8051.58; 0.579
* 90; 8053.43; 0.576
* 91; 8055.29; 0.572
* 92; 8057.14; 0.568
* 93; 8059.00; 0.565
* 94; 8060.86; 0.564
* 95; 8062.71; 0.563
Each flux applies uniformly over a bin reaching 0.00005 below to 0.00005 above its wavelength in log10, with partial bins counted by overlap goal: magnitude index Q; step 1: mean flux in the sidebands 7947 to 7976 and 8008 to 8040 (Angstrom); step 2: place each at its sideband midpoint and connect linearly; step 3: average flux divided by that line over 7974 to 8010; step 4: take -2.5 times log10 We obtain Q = 0.010 mag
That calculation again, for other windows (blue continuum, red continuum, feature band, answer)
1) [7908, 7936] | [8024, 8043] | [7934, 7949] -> 0.004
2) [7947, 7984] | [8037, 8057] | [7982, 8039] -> 0.006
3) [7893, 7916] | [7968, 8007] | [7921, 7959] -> -0.002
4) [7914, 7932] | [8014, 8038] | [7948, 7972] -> -0.034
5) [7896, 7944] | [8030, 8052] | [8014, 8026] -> 0.014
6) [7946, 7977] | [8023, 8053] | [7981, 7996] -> 0.014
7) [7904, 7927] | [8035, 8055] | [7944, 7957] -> -0.002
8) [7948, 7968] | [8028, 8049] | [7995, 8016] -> 0.011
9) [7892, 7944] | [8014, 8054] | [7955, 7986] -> -0.010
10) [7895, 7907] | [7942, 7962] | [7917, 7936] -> 0.004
